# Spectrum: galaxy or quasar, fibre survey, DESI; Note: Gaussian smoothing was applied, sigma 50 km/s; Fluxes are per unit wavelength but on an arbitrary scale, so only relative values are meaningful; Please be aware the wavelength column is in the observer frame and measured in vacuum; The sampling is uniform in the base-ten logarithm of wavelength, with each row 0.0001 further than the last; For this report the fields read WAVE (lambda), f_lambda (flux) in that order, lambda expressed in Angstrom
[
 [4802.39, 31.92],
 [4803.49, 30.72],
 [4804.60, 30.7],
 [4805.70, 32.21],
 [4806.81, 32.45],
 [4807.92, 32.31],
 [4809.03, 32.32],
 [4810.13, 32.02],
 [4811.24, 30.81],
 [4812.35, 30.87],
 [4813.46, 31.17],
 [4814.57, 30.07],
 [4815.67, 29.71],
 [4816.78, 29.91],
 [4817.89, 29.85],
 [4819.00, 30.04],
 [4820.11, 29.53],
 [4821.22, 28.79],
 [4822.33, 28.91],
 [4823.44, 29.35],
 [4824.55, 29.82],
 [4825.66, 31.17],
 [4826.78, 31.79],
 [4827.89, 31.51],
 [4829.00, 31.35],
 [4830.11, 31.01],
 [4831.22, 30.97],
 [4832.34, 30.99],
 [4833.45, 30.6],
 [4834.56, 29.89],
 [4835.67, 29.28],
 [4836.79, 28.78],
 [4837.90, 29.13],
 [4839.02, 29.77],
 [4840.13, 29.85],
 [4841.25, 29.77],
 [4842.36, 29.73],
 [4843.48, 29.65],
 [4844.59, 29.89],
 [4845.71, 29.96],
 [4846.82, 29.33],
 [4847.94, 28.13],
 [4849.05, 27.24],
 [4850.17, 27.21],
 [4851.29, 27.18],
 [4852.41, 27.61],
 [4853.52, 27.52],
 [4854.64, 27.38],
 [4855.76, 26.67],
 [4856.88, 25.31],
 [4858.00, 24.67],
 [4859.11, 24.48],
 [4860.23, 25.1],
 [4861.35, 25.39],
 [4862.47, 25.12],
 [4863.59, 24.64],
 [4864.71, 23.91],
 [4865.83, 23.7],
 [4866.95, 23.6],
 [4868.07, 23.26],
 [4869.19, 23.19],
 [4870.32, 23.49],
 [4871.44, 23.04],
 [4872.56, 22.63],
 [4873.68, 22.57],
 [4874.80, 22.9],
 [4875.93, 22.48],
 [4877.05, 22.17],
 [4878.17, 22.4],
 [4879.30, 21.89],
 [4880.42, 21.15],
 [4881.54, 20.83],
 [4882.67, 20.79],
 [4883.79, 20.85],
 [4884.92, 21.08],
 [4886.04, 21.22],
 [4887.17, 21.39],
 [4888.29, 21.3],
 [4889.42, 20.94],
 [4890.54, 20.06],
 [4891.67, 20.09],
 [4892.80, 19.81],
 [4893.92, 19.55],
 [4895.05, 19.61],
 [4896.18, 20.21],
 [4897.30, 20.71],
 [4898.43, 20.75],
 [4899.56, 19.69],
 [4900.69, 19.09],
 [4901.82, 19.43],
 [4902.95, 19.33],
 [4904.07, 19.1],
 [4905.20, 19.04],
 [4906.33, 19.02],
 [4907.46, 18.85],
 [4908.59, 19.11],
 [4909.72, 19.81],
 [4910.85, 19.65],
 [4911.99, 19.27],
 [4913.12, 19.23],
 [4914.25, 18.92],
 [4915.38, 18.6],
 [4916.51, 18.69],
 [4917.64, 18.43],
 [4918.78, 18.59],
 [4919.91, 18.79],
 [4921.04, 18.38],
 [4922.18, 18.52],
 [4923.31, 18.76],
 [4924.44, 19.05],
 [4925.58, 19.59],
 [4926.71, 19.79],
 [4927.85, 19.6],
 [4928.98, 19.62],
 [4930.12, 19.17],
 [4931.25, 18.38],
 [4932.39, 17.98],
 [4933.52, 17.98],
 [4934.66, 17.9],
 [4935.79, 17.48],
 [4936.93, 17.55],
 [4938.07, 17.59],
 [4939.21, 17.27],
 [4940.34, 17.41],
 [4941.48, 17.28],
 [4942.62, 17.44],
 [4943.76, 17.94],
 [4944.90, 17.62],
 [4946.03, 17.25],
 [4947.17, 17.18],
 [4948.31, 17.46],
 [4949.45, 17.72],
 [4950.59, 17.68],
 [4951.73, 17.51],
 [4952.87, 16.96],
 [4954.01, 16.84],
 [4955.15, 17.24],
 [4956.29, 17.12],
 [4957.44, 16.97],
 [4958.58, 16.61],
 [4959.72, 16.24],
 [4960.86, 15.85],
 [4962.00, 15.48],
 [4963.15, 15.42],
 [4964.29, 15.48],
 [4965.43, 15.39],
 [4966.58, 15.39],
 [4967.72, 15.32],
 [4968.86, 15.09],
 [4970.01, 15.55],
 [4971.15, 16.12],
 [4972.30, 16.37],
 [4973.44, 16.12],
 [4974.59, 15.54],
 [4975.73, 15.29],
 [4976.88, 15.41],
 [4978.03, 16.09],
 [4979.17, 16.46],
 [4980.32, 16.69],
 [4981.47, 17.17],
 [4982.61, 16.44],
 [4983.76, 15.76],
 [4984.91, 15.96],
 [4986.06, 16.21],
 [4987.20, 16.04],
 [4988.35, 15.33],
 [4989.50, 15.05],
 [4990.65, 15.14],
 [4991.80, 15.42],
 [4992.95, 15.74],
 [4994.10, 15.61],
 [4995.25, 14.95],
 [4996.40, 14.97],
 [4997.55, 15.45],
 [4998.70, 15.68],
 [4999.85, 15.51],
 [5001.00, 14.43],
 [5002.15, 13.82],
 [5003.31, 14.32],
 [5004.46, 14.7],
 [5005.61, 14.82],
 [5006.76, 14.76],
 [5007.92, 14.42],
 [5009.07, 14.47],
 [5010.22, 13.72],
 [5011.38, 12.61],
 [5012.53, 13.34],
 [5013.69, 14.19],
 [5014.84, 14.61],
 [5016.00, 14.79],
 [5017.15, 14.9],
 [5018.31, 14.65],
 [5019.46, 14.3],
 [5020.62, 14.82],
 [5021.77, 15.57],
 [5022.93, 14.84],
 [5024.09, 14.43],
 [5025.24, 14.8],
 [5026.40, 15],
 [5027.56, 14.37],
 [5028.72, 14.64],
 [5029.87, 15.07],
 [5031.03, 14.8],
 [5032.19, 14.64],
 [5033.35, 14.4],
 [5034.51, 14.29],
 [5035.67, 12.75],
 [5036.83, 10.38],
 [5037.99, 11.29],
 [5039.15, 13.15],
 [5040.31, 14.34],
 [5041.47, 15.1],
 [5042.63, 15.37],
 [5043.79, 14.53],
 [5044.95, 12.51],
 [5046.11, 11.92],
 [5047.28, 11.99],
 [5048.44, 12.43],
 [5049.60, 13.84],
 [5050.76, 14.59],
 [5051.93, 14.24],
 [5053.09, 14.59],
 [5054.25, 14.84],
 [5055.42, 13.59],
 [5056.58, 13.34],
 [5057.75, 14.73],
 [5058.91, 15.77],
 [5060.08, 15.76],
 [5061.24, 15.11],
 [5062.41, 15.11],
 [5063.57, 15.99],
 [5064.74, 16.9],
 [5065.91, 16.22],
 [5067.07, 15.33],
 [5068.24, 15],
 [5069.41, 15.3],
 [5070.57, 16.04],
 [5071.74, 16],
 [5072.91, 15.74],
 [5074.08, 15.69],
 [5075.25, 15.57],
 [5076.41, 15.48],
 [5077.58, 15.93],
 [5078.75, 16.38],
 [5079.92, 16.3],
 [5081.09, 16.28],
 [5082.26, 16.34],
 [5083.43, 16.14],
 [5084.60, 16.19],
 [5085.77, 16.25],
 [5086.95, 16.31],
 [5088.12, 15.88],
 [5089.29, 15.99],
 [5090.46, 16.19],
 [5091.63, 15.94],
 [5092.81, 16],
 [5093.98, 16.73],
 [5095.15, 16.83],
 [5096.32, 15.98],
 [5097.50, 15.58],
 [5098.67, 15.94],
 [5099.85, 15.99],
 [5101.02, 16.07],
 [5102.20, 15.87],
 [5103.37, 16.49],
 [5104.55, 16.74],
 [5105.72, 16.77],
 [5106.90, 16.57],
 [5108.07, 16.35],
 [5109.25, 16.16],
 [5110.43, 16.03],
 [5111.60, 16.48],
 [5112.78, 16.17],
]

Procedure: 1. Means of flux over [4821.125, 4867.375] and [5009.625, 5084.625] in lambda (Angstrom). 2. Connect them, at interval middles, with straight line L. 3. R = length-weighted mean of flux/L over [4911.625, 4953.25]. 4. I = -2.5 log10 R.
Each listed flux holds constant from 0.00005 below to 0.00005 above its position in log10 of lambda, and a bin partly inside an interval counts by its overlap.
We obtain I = 0.22 mag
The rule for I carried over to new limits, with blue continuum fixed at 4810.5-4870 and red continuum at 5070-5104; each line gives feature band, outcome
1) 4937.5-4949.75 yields 0.31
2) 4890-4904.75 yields 0.28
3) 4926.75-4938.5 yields 0.28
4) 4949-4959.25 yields 0.30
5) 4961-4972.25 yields 0.38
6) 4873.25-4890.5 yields 0.22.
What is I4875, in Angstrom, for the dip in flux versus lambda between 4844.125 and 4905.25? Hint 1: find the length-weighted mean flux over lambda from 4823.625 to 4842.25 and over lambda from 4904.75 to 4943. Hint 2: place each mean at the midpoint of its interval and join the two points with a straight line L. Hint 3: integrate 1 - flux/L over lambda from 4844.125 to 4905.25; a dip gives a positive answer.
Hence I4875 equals 4.7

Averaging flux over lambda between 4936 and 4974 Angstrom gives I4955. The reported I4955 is 16.7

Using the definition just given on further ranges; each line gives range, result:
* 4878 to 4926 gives 19.8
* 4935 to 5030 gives 15.7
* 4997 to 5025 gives 14.6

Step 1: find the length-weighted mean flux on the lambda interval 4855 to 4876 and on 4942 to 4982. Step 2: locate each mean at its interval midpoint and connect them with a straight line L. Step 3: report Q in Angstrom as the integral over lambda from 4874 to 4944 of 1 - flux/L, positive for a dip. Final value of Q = 3.7 Angstrom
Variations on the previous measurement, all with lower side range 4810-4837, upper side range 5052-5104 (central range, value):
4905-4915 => 2.4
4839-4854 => 0.1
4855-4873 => 2.4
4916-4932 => 3.7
